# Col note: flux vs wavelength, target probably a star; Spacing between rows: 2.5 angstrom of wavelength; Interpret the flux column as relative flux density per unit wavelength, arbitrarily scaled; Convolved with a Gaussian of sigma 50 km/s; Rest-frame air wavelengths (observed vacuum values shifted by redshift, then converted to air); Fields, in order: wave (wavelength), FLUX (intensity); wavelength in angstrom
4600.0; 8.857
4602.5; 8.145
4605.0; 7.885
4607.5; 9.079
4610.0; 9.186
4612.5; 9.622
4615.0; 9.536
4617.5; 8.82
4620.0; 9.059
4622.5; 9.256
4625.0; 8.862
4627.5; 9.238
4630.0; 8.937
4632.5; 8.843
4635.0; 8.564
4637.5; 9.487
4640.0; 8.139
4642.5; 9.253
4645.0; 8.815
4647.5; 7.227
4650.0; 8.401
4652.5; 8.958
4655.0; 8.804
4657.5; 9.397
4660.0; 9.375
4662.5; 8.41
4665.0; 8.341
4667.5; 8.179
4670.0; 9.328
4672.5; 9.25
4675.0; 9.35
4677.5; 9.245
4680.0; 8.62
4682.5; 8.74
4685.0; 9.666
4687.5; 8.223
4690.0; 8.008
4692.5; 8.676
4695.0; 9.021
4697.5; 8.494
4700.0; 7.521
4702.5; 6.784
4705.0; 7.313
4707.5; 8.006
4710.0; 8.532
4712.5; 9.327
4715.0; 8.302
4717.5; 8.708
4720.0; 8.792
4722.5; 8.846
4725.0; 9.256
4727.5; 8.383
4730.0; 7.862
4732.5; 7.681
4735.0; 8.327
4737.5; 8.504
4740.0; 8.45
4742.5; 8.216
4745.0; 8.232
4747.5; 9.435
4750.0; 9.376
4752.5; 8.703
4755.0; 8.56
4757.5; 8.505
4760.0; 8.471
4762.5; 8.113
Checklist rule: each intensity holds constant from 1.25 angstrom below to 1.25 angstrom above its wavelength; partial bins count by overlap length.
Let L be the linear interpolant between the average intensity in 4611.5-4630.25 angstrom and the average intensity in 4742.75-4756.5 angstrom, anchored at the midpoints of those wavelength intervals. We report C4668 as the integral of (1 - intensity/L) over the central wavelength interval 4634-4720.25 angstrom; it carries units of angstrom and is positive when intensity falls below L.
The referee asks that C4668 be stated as 3.9 angstrom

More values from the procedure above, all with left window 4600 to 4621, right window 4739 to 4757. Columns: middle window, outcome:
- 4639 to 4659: 0.5 angstrom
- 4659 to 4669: 0.3 angstrom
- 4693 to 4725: 1.5 angstrom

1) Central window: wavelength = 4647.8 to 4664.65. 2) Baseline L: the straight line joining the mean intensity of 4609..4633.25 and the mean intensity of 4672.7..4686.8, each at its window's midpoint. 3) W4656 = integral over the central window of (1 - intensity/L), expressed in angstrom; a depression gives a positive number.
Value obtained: 0.6 angstrom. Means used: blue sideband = 9.14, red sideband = 9.1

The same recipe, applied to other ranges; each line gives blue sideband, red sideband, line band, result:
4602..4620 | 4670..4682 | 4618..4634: -0.1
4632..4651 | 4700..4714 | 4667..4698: -2.5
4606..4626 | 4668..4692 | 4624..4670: 1.5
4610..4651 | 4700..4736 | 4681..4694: -0.3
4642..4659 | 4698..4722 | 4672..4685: -1.0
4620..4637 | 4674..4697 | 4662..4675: 0.1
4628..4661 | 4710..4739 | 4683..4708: 1.3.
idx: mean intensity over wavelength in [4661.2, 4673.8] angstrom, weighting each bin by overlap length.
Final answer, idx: 8.71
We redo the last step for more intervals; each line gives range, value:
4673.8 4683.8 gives 8.99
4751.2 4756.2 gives 8.64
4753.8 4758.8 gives 8.53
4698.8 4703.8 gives 7.15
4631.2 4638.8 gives 8.96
